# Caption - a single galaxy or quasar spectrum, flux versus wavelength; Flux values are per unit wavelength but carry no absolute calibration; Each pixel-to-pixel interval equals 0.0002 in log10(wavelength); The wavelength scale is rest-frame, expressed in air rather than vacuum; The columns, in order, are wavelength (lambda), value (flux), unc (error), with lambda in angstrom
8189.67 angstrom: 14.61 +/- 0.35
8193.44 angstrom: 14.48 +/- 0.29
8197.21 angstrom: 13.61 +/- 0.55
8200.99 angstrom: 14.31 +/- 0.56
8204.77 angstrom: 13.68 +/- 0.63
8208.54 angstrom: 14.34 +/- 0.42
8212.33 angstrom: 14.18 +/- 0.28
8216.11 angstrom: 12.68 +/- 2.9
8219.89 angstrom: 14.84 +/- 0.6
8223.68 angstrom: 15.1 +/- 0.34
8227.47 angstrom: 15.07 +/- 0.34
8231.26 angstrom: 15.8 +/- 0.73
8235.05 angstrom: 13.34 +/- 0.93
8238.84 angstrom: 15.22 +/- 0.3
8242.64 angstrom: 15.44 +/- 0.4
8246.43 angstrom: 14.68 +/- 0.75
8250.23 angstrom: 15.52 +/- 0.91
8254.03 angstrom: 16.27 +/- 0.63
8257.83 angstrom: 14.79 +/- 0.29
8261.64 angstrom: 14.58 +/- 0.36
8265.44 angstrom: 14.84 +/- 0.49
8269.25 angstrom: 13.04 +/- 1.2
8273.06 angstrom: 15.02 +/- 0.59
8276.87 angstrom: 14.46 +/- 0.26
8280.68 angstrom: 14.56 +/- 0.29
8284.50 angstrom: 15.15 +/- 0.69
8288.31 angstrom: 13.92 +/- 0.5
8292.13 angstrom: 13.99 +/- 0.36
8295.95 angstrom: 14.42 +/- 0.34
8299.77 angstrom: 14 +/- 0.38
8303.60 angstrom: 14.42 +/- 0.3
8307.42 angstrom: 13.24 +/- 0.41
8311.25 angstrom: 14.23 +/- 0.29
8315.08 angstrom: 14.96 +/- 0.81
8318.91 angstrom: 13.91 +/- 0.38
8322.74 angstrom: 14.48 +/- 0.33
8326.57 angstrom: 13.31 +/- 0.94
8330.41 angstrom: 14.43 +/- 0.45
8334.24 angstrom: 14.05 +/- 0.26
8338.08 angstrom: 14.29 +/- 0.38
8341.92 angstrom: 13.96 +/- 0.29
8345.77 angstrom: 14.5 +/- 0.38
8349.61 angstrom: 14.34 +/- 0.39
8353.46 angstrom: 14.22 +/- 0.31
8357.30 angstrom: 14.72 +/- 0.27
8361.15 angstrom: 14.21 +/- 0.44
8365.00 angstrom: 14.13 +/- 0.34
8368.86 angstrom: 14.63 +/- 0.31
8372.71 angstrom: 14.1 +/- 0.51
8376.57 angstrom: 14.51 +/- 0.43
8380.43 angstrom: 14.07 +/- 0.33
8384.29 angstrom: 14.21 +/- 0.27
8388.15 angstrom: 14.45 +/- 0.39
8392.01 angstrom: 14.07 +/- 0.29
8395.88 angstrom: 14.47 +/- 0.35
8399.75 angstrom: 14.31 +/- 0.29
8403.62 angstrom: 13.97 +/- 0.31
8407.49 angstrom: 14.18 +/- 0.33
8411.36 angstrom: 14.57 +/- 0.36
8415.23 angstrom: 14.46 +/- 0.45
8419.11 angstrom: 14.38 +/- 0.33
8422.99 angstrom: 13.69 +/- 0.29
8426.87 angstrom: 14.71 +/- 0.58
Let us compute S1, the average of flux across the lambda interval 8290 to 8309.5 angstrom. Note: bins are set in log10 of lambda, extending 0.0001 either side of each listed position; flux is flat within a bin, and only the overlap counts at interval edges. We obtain 14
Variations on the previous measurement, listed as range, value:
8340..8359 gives 14.3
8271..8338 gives 14.3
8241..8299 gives 14.7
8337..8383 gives 14.3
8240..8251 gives 15.2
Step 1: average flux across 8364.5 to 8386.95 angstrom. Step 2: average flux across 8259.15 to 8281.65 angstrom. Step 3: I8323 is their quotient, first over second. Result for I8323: 0.99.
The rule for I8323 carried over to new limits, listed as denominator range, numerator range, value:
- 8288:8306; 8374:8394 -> 1.01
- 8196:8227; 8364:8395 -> 1.01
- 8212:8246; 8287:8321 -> 0.96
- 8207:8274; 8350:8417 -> 0.97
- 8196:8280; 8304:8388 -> 0.97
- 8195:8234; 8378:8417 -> 1.00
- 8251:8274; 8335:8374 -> 0.97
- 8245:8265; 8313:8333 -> 0.94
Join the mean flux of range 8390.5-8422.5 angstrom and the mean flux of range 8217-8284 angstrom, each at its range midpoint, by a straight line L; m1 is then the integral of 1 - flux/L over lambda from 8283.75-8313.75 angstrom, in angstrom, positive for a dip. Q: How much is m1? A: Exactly 1.0 angstrom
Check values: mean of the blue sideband 14.8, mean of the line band 14.1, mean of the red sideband 14.3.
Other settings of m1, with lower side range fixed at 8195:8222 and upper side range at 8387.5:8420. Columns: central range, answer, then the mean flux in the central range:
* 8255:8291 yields -1.13 angstrom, 14.5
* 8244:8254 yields -0.93 angstrom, 15.3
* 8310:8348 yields -0.09 angstrom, 14.2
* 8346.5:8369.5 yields -0.22 angstrom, 14.4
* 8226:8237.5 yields -0.61 angstrom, 14.8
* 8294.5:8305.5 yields -0.11 angstrom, 14.3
